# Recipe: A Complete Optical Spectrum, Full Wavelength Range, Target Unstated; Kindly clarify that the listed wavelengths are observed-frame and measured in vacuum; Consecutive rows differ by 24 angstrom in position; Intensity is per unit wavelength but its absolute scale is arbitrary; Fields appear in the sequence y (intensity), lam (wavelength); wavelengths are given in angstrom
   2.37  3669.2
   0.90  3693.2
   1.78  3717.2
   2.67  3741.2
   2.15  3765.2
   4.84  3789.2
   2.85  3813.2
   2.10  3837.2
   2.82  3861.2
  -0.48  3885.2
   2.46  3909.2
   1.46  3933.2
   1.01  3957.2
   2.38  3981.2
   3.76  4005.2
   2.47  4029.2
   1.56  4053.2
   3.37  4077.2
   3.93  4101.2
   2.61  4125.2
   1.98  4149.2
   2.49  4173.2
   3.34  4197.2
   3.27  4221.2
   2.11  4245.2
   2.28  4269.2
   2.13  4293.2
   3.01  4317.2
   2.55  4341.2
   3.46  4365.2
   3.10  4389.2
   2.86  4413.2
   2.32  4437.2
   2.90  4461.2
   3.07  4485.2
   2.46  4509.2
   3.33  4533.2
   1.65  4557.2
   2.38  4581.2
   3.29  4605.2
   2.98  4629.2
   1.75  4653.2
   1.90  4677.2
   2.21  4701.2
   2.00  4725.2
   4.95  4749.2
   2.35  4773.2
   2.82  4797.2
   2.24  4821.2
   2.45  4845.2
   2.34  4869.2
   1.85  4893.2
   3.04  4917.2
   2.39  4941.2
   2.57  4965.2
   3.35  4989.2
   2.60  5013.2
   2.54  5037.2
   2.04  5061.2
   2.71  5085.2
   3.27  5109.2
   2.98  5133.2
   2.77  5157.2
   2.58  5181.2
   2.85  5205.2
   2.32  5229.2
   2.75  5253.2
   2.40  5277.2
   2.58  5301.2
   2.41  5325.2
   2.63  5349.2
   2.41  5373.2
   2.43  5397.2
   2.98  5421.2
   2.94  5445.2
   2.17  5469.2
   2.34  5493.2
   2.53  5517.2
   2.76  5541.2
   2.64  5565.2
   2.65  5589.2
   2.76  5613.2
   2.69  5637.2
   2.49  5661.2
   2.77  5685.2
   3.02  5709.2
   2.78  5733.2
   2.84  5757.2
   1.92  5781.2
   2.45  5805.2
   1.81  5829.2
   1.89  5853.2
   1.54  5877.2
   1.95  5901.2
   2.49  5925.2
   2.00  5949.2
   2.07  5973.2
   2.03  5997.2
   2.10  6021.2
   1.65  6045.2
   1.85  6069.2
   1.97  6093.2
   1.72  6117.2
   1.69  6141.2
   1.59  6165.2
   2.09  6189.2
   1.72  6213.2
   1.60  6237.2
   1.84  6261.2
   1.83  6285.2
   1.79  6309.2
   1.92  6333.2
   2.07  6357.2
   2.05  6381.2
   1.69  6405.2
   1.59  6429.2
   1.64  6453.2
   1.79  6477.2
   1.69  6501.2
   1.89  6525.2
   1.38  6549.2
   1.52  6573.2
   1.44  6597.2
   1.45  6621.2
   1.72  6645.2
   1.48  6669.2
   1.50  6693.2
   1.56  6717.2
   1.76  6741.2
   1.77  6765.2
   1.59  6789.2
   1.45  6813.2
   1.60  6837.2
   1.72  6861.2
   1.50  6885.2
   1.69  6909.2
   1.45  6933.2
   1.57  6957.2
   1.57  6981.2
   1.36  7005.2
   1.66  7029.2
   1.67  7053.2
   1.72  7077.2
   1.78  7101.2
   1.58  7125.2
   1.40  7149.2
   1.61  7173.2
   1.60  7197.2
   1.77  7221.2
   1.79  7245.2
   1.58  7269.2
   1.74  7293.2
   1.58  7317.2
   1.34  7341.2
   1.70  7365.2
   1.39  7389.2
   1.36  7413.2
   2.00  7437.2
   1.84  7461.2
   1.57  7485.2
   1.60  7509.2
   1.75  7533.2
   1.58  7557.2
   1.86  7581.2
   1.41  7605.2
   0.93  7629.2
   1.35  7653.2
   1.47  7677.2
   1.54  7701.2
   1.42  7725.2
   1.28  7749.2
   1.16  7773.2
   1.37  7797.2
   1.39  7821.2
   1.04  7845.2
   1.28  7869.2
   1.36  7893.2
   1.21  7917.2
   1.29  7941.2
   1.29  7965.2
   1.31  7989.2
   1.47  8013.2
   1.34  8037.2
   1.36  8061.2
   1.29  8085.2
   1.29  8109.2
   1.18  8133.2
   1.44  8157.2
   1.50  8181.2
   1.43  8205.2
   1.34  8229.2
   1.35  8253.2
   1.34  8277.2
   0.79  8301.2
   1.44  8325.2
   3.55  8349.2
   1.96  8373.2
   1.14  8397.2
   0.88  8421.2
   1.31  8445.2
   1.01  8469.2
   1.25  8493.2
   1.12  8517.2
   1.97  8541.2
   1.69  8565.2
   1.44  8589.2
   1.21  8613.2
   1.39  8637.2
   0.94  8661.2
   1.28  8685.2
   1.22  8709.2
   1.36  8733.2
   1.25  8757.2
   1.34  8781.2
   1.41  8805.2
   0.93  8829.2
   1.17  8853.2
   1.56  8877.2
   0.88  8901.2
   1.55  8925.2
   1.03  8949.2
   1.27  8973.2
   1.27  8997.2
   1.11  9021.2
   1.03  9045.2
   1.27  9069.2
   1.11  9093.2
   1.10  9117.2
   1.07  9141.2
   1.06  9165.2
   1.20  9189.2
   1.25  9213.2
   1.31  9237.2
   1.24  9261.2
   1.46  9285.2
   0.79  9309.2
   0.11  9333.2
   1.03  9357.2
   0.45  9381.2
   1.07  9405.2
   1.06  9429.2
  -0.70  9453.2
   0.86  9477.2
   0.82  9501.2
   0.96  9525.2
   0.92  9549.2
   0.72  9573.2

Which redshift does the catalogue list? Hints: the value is 0.27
